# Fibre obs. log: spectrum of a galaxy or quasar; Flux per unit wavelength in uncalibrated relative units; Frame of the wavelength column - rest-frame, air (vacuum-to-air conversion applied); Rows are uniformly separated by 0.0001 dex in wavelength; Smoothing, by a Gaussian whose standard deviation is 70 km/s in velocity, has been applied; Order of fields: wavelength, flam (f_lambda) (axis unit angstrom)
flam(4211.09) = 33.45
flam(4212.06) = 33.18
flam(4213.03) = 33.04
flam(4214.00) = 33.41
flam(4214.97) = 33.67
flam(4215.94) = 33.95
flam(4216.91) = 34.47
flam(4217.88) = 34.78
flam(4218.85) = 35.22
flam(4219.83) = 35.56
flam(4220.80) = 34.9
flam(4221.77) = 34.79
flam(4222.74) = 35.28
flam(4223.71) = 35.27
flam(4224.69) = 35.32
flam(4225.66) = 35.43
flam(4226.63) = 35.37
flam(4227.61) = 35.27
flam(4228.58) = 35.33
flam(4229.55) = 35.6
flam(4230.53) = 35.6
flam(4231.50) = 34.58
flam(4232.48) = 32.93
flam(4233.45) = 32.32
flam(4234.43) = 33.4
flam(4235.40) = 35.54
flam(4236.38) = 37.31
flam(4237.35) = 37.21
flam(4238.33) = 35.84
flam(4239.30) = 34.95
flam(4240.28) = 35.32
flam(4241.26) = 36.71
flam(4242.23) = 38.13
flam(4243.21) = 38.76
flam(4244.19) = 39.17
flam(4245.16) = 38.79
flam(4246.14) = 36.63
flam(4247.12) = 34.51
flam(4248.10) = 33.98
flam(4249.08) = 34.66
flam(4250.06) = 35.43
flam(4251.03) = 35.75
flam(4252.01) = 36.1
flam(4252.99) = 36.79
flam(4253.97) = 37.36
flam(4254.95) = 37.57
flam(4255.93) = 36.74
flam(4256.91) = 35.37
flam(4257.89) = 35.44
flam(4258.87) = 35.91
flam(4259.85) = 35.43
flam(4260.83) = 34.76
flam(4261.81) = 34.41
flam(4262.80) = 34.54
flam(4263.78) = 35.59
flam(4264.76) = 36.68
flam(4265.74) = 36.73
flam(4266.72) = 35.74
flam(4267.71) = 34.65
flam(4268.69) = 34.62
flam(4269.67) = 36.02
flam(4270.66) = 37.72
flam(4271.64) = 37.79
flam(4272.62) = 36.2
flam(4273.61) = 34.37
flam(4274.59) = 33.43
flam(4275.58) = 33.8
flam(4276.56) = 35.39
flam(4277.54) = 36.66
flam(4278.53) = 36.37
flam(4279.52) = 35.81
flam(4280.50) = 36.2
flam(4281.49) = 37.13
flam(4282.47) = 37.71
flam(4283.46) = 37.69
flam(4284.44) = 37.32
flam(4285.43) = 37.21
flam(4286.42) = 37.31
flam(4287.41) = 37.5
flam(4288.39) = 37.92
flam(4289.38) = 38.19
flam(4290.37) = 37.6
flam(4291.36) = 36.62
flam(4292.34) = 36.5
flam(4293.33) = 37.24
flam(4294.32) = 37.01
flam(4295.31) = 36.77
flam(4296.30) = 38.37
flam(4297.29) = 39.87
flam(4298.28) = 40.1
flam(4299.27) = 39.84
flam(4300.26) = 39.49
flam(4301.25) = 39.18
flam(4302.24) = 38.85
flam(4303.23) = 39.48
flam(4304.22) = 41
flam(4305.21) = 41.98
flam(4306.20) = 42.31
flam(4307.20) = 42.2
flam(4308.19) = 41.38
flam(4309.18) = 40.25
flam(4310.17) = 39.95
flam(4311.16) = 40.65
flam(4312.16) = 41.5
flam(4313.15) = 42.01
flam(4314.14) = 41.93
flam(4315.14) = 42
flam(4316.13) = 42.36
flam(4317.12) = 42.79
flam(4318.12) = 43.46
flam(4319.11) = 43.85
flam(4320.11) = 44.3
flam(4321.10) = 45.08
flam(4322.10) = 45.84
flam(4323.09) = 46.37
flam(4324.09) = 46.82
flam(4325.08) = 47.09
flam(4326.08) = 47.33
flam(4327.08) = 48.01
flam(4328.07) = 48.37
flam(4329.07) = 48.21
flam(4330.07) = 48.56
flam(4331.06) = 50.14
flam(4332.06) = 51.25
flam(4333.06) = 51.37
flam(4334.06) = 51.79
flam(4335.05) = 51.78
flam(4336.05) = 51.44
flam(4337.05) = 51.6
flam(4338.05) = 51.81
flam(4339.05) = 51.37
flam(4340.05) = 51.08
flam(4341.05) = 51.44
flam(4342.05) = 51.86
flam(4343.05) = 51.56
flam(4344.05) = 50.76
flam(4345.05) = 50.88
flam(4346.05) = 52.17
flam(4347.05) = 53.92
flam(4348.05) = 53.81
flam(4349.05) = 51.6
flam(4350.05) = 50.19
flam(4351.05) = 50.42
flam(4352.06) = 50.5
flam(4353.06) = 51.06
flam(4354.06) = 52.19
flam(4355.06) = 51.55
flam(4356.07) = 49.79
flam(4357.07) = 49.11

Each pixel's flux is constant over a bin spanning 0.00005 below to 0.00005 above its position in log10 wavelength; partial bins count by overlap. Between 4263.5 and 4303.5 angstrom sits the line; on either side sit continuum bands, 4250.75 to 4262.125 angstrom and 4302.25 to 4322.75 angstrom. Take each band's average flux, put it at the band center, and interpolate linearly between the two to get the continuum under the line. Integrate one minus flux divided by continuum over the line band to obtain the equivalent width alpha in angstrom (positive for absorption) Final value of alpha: 2.0 angstrom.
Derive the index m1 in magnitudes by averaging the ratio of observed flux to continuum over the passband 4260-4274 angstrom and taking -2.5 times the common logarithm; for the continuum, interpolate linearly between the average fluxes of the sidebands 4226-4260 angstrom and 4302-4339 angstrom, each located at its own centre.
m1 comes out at 0.09 mag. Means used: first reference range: 35.9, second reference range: 45.4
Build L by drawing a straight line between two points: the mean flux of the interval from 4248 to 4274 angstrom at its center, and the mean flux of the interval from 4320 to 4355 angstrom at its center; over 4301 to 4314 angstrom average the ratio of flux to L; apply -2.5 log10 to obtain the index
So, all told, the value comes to 0.09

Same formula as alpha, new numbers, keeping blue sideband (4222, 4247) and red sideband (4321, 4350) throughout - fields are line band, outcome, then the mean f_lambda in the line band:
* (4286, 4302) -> 2.23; 38.1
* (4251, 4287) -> 4.08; 36.1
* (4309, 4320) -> 1.21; 42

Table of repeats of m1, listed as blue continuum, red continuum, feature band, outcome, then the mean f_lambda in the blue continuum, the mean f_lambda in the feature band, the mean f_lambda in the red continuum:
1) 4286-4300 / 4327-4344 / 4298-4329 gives 0.03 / 37.9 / 42.9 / 50.8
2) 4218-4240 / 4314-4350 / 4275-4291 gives 0.15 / 35.1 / 36.8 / 48.8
